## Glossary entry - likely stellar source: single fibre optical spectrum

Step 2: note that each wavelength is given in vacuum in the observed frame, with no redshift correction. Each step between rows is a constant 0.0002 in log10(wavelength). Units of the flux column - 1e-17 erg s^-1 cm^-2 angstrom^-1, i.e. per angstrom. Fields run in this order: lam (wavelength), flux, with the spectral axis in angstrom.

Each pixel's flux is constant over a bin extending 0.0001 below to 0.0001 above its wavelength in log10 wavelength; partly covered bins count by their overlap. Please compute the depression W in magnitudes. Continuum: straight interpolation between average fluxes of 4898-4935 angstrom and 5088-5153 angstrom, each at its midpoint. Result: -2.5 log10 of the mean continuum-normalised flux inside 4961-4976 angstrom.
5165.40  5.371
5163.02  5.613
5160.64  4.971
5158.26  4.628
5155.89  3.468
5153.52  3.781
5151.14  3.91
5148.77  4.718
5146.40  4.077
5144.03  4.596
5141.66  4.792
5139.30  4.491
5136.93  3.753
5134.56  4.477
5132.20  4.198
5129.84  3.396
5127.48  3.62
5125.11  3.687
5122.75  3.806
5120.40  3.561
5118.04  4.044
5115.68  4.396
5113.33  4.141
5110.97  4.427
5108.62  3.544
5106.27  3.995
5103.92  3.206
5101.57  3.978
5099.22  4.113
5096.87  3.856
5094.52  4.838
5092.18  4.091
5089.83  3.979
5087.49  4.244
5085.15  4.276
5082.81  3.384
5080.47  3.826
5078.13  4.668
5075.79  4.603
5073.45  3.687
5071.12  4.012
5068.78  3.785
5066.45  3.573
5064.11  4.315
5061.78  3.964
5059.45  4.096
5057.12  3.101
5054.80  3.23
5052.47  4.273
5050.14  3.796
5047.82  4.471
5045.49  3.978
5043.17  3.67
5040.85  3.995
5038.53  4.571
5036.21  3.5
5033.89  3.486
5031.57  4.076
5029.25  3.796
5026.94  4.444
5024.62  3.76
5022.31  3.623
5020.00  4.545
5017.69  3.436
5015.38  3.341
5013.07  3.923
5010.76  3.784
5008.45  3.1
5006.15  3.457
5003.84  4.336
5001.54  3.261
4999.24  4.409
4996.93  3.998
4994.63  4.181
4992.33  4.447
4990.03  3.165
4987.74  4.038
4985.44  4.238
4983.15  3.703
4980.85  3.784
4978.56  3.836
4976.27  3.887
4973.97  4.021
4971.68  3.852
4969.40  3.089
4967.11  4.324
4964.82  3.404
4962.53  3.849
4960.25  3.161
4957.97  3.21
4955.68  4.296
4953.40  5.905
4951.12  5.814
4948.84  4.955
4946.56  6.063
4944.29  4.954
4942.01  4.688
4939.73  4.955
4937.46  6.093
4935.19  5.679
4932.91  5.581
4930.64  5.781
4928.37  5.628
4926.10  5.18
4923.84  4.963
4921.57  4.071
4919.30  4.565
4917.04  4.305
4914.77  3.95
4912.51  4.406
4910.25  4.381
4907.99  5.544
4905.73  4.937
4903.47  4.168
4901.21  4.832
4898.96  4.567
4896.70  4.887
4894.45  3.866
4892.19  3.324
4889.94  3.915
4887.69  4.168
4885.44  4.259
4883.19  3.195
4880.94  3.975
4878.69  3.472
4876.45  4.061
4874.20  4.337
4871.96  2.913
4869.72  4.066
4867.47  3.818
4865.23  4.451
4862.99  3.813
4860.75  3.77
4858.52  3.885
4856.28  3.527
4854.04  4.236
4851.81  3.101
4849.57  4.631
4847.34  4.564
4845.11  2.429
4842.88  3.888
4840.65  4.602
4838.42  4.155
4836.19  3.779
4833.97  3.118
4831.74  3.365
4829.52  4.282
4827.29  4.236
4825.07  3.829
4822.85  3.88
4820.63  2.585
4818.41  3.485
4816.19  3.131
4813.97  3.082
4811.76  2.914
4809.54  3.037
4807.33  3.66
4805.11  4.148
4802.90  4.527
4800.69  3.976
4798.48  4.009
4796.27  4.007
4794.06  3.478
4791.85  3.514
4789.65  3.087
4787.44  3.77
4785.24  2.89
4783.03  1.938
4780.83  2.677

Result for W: 0.23 mag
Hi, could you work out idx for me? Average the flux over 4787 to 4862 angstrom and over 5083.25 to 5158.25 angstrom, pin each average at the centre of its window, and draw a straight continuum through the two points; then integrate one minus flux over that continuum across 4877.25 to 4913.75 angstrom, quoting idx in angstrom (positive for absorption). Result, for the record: -4.43 angstrom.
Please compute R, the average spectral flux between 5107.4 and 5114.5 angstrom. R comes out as 4.04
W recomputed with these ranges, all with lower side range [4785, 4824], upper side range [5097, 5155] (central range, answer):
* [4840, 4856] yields -0.08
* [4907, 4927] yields -0.23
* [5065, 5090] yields -0.02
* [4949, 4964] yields -0.17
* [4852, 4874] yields -0.06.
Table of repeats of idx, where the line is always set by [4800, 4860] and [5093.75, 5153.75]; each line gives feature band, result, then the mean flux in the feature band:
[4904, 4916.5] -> -2.6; 4.6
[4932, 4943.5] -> -4.6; 5.38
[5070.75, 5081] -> -0.5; 4.19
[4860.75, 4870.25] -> -0.7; 4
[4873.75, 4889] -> -0.6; 3.9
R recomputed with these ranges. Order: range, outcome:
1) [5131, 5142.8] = 4.34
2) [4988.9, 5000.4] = 4.04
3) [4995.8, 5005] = 4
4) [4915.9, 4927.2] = 4.62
